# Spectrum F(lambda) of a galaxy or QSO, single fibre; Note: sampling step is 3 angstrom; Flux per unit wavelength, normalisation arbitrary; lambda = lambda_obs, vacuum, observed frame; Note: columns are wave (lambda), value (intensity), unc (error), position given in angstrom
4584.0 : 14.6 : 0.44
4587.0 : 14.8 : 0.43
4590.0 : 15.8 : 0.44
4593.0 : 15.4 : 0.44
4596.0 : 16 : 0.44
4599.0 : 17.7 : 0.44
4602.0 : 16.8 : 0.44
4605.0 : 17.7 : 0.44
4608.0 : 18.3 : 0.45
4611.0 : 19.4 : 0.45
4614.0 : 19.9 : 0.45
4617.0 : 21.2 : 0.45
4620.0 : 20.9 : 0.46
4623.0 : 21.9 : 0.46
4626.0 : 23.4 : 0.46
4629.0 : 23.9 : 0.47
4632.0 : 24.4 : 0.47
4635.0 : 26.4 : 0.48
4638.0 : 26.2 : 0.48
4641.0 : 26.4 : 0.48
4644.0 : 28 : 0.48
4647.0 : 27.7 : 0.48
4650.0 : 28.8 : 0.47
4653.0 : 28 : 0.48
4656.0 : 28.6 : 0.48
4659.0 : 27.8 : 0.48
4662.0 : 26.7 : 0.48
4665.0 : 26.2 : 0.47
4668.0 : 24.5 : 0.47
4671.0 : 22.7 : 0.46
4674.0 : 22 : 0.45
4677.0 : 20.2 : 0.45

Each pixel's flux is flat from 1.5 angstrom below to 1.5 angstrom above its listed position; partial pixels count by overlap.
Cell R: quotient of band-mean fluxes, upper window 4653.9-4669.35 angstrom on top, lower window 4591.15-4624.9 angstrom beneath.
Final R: 1.4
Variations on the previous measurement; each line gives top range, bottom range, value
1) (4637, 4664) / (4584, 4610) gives 1.67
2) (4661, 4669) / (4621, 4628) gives 1.14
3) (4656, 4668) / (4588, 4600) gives 1.66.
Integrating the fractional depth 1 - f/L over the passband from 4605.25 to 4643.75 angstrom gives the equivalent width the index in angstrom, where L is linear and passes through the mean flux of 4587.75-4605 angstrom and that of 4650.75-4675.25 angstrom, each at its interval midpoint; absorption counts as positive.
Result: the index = -4.1 angstrom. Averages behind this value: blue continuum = 16.4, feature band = 22.7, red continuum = 25.9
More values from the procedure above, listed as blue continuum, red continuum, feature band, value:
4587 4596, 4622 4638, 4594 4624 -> 1.0 angstrom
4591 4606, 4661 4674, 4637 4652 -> -3.8 angstrom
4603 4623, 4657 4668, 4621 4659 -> -4.3 angstrom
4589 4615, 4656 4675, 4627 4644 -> -3.1 angstrom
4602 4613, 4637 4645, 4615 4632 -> 0.0 angstrom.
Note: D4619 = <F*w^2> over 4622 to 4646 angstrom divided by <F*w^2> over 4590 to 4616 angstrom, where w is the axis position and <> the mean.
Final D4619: 1.4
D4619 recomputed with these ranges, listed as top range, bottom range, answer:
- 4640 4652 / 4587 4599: 1.79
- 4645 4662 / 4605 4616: 1.50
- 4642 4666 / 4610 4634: 1.28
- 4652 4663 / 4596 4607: 1.65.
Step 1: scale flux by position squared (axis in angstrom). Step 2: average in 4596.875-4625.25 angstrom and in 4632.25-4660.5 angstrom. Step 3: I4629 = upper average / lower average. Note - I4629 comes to 1.44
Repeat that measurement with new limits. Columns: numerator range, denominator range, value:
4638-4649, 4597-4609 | 1.58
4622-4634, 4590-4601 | 1.47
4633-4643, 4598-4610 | 1.51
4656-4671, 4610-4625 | 1.28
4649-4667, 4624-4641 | 1.12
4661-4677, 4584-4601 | 1.56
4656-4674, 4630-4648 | 0.98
